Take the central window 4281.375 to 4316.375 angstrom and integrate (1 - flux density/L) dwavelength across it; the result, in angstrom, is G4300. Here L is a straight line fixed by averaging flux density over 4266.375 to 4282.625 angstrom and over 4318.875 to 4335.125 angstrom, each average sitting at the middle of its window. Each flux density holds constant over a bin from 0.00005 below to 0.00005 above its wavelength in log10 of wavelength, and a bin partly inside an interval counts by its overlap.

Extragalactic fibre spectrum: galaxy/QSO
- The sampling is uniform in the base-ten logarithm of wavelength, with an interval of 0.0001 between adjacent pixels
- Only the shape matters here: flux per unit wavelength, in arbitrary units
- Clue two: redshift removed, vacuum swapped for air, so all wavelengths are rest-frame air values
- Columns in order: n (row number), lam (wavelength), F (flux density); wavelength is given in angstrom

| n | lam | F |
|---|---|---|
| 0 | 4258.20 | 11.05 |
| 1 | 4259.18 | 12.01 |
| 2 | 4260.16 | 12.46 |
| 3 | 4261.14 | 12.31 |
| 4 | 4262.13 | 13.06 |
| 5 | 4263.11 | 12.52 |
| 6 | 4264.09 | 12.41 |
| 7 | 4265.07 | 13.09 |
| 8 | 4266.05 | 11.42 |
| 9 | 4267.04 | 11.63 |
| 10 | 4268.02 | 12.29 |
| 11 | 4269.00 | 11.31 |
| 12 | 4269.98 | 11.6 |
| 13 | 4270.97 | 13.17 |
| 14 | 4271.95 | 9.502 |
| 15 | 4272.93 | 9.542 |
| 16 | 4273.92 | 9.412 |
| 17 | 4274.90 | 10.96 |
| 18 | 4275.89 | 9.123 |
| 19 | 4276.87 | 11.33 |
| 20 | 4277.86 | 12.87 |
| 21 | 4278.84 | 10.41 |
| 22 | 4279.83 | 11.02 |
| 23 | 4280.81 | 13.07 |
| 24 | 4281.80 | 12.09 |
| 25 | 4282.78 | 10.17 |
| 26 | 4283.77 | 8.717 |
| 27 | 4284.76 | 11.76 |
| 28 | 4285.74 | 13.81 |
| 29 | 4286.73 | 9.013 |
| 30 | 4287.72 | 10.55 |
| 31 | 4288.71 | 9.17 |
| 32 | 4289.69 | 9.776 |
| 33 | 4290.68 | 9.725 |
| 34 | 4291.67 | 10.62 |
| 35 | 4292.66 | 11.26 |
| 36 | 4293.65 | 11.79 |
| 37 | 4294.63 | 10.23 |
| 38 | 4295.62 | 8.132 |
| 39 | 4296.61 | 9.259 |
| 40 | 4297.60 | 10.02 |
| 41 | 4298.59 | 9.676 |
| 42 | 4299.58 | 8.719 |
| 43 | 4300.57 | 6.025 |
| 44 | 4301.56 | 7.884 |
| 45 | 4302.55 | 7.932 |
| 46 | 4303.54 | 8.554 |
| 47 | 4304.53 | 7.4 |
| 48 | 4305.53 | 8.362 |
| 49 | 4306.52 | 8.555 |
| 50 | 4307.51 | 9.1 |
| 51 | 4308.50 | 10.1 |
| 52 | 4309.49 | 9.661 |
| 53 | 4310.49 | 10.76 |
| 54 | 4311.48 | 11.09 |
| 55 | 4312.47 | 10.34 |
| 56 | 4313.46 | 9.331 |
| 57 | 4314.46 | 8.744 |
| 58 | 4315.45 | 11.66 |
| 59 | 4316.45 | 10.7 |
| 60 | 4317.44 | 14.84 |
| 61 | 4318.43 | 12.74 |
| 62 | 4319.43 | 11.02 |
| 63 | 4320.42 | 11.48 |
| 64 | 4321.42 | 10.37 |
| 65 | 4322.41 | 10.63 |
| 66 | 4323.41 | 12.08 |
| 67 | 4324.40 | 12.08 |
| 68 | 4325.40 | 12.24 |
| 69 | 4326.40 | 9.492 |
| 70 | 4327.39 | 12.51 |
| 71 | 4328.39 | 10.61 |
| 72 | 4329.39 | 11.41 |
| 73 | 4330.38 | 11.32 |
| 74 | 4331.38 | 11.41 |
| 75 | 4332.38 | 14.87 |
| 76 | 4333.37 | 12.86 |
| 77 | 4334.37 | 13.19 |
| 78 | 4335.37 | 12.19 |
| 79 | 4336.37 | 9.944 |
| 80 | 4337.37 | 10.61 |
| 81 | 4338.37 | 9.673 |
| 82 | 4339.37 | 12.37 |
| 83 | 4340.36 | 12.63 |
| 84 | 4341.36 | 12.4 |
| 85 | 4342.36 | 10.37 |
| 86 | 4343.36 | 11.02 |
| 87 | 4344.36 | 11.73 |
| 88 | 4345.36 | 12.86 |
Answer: 5.3 angstrom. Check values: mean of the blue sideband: 11.2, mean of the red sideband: 11.7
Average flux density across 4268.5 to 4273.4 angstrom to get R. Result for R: 11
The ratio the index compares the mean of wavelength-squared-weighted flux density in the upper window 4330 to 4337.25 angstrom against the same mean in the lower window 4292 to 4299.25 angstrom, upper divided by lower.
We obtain 1.23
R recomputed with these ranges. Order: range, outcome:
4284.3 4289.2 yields 10.9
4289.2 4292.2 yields 10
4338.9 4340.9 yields 12.6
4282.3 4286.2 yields 11.1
